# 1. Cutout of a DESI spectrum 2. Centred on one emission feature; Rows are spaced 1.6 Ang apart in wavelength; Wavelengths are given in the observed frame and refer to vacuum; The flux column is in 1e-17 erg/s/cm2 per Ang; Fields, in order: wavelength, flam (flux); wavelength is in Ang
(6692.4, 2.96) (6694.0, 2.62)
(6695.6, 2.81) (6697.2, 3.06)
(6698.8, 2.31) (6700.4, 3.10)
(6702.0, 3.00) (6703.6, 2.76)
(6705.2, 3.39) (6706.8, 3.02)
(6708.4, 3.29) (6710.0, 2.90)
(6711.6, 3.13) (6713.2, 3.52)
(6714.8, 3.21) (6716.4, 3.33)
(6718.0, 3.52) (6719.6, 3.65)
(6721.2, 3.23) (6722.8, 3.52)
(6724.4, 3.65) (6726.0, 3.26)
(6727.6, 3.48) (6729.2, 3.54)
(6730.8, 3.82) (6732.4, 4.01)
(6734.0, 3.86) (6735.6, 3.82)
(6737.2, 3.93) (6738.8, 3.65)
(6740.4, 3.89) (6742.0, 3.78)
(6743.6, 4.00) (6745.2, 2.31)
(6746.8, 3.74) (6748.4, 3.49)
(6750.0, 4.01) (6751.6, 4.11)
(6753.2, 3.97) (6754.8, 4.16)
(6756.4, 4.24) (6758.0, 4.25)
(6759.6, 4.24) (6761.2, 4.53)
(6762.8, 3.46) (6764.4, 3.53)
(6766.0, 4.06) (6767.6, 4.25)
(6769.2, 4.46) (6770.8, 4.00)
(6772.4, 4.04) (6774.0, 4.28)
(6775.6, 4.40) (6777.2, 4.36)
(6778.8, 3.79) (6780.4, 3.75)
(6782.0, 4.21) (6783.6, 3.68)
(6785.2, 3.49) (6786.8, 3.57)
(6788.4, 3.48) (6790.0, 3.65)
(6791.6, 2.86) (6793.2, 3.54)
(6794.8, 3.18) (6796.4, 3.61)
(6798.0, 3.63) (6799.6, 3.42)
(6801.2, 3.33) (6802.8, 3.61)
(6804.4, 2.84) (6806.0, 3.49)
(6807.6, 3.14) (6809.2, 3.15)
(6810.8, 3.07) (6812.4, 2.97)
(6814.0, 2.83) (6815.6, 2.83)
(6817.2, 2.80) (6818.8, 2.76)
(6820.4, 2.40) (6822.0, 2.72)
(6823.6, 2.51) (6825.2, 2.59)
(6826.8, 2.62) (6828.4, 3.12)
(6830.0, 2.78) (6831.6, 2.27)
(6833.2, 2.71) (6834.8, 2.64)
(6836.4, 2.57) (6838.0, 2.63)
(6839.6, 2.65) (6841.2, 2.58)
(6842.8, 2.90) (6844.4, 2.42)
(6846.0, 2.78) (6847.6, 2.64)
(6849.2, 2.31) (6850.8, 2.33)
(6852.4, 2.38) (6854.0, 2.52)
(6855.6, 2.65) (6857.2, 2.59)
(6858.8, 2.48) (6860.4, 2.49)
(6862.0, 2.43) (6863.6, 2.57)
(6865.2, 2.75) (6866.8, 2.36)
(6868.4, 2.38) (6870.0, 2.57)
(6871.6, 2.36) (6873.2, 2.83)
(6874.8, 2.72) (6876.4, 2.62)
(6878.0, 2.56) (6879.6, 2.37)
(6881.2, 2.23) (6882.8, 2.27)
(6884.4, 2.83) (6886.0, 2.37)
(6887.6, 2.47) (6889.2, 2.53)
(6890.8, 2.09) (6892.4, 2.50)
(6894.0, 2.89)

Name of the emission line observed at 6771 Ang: Mg II 2798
